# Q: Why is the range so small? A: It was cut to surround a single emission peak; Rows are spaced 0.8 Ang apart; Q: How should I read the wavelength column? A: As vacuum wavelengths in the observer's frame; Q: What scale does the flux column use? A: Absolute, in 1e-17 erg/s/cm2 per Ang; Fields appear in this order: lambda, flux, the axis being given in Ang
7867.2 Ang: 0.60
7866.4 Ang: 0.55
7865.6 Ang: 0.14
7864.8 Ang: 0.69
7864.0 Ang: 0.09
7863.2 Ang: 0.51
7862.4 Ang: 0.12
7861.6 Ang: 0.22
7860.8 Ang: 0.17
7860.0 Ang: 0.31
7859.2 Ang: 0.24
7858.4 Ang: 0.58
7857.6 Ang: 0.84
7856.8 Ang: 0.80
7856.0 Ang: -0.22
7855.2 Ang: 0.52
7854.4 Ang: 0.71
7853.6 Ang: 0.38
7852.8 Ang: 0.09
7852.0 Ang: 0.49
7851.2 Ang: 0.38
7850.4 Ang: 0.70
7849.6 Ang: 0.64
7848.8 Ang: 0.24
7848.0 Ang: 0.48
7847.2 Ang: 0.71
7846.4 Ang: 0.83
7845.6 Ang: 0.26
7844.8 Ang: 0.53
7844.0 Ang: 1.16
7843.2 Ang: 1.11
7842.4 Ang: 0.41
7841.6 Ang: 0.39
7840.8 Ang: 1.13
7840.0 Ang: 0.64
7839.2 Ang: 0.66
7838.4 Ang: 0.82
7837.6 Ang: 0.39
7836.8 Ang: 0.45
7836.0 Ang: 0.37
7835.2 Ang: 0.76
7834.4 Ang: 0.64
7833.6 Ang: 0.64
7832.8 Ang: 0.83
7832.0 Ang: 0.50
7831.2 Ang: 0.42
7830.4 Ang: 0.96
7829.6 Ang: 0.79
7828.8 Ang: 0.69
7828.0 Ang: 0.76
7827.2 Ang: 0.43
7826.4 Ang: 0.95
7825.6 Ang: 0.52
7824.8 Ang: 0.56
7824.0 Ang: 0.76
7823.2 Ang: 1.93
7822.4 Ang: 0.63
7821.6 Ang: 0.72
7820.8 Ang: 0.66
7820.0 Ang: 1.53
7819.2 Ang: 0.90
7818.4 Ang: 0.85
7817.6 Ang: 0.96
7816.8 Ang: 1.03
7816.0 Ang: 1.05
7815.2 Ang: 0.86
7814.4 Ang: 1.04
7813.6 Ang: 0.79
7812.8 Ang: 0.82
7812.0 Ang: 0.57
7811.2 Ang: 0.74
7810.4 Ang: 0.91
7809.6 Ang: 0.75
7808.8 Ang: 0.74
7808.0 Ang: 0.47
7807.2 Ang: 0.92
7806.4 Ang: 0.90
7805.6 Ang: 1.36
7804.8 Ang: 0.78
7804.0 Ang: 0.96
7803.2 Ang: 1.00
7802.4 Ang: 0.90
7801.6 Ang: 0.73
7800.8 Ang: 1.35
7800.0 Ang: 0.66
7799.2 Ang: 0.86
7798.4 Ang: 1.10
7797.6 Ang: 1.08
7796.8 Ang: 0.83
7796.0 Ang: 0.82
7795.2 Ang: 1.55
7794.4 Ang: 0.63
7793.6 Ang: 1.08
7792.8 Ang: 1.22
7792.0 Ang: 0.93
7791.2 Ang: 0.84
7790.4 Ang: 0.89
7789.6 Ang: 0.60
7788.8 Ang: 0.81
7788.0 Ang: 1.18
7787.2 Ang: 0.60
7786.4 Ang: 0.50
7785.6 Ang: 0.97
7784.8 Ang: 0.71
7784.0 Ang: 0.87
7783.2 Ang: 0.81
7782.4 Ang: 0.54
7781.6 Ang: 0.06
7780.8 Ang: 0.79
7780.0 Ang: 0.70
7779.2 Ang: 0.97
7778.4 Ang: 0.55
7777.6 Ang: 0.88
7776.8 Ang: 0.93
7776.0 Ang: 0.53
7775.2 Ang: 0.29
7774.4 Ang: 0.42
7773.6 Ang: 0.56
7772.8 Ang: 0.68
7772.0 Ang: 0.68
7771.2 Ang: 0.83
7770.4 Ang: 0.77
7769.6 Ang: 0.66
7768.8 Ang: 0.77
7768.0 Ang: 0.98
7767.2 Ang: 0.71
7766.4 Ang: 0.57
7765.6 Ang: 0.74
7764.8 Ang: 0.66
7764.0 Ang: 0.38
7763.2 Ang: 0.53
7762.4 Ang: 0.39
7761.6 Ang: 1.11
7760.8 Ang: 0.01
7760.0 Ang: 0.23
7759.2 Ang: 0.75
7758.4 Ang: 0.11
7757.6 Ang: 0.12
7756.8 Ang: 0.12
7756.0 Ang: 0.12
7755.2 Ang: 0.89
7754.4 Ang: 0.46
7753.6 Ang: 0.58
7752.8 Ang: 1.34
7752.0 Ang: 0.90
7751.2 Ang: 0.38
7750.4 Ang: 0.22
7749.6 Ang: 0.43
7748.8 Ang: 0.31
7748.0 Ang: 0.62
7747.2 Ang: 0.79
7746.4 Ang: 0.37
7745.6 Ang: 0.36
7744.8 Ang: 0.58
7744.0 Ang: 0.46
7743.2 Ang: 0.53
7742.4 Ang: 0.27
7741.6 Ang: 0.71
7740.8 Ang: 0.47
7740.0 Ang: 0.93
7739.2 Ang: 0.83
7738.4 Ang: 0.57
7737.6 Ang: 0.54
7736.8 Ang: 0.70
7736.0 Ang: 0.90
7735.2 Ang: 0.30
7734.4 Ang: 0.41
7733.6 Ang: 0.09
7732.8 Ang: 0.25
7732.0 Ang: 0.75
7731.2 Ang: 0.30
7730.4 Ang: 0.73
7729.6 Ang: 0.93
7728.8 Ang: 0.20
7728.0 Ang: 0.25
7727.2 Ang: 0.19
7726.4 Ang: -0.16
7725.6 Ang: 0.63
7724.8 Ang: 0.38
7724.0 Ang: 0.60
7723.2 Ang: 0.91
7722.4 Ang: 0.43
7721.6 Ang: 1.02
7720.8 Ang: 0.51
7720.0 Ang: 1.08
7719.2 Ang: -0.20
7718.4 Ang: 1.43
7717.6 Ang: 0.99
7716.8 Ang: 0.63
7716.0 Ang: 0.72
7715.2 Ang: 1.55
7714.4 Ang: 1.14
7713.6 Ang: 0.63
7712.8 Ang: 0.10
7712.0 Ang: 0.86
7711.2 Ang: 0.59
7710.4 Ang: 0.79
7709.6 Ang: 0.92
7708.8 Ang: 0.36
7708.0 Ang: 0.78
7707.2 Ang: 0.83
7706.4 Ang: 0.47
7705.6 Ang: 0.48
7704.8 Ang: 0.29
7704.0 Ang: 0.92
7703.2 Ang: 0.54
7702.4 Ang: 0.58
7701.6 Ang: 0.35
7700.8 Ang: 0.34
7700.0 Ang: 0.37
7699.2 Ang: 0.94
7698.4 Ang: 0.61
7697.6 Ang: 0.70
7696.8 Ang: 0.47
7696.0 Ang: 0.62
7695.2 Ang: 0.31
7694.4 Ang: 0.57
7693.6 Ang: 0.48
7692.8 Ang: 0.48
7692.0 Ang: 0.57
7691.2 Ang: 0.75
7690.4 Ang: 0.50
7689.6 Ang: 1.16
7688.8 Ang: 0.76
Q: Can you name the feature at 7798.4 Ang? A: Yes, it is Mg II 2798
